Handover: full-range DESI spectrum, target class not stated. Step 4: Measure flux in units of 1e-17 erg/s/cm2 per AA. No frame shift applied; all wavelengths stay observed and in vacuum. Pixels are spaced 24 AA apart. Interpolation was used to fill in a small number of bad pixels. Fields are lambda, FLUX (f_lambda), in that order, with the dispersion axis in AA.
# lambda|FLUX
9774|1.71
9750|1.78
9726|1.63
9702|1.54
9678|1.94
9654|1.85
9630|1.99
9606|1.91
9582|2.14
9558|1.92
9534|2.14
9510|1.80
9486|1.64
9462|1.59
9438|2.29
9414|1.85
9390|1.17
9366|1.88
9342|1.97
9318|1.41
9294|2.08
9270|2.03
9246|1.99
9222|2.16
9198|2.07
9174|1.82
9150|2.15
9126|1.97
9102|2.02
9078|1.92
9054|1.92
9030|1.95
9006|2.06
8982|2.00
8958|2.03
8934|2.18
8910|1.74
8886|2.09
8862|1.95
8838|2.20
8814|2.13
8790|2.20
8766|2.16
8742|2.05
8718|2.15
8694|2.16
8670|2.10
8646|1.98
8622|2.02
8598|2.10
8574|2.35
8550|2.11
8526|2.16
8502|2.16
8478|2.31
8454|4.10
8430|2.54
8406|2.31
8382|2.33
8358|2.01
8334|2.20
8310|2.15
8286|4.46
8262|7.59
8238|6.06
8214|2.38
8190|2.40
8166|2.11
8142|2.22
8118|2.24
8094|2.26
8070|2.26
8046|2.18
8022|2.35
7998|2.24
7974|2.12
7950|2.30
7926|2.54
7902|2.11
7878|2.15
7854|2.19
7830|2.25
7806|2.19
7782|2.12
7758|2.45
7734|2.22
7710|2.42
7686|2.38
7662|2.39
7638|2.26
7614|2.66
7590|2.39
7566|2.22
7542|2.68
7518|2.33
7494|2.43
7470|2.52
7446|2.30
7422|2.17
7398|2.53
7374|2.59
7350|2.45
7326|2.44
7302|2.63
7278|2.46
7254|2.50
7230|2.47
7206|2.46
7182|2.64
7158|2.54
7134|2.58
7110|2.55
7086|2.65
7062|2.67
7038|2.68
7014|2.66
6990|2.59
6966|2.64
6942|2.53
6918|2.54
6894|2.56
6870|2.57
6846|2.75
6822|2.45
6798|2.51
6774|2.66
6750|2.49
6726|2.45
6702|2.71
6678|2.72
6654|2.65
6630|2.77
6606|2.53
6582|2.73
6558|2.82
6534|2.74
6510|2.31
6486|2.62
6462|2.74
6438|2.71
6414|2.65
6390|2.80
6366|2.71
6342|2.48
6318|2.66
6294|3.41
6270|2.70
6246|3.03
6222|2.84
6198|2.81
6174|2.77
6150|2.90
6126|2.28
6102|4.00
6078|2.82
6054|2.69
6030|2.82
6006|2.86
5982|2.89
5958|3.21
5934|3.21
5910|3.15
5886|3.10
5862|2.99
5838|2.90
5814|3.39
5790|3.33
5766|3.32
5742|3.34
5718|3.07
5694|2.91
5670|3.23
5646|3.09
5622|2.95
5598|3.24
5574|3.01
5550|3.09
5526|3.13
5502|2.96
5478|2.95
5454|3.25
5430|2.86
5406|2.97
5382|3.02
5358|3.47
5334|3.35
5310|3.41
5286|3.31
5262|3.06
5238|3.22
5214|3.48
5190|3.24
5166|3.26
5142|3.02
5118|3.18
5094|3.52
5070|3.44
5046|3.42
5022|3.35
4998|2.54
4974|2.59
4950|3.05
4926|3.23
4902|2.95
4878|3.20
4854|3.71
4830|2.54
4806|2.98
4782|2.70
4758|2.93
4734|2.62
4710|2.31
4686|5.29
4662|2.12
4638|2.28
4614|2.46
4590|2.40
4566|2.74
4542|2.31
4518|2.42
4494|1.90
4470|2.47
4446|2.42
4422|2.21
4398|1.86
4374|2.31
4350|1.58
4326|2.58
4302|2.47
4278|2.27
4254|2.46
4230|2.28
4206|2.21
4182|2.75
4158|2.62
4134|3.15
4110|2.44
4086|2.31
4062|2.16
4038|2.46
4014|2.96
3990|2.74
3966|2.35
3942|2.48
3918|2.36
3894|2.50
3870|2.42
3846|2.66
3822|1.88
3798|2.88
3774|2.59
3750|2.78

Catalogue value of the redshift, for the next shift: 0.26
